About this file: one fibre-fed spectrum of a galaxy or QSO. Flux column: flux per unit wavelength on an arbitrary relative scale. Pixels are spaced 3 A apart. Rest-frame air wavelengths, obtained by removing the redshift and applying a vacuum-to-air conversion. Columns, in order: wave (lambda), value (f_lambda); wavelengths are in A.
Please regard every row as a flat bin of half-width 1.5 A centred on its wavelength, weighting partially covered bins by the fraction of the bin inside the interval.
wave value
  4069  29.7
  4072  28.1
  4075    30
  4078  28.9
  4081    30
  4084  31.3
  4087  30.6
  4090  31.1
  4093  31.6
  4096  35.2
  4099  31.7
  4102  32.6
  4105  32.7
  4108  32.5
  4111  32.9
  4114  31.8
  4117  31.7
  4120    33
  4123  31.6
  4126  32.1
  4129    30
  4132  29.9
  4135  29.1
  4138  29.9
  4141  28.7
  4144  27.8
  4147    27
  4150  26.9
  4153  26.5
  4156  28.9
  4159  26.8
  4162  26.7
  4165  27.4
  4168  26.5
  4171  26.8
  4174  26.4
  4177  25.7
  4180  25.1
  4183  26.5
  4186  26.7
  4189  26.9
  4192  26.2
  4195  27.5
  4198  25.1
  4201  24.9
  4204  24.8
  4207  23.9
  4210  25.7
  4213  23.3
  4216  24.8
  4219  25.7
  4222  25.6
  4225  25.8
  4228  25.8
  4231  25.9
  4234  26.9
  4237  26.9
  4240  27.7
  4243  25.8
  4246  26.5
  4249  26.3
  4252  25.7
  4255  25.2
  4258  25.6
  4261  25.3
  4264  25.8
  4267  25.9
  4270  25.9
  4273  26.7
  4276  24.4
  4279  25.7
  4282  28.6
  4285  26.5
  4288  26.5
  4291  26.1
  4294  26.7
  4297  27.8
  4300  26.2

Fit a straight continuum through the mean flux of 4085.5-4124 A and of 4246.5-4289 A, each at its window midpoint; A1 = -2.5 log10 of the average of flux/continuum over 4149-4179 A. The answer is 0.12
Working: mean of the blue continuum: 32.2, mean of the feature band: 26.8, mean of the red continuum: 26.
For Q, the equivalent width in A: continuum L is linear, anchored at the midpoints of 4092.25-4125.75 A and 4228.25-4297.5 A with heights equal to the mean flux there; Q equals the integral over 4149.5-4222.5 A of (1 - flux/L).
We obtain 8.3 A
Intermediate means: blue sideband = 32.5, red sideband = 26.2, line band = 26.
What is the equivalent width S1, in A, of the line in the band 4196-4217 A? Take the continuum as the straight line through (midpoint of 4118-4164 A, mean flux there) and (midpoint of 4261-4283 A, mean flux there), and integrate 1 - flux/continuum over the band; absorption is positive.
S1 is 2.1 A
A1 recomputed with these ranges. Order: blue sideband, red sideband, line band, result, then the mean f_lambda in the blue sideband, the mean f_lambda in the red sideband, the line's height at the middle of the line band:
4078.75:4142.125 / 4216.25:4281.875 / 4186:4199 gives 0.067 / 31.4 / 26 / 28.2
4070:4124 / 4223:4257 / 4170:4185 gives 0.096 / 31.5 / 26.2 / 28.5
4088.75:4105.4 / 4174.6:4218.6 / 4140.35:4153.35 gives 0.063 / 32.5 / 25.5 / 29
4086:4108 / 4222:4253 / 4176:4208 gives 0.099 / 32.3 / 26.3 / 28.2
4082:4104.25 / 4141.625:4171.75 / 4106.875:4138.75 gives -0.056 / 32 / 27.2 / 29.7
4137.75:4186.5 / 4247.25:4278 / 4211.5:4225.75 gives 0.054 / 27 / 25.7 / 26.3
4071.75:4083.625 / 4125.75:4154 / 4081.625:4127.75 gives -0.104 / 29.6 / 28.7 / 29.2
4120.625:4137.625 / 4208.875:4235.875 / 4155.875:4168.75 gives 0.065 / 30.6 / 25.5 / 28.8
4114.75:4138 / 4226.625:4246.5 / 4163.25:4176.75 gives 0.099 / 31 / 26.5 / 29.2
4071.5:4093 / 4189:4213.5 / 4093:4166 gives -0.070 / 30.2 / 25.4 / 28.3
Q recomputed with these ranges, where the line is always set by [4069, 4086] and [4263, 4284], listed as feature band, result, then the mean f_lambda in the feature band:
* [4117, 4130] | -1.3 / 31.7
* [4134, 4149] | 0.1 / 28.4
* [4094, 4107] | -1.6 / 33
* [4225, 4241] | 0.2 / 26.5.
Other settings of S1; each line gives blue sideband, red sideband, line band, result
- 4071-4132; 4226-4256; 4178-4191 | 1.0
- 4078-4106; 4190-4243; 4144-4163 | 1.0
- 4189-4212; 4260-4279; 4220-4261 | -0.8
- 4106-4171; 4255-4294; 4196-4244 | 3.2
